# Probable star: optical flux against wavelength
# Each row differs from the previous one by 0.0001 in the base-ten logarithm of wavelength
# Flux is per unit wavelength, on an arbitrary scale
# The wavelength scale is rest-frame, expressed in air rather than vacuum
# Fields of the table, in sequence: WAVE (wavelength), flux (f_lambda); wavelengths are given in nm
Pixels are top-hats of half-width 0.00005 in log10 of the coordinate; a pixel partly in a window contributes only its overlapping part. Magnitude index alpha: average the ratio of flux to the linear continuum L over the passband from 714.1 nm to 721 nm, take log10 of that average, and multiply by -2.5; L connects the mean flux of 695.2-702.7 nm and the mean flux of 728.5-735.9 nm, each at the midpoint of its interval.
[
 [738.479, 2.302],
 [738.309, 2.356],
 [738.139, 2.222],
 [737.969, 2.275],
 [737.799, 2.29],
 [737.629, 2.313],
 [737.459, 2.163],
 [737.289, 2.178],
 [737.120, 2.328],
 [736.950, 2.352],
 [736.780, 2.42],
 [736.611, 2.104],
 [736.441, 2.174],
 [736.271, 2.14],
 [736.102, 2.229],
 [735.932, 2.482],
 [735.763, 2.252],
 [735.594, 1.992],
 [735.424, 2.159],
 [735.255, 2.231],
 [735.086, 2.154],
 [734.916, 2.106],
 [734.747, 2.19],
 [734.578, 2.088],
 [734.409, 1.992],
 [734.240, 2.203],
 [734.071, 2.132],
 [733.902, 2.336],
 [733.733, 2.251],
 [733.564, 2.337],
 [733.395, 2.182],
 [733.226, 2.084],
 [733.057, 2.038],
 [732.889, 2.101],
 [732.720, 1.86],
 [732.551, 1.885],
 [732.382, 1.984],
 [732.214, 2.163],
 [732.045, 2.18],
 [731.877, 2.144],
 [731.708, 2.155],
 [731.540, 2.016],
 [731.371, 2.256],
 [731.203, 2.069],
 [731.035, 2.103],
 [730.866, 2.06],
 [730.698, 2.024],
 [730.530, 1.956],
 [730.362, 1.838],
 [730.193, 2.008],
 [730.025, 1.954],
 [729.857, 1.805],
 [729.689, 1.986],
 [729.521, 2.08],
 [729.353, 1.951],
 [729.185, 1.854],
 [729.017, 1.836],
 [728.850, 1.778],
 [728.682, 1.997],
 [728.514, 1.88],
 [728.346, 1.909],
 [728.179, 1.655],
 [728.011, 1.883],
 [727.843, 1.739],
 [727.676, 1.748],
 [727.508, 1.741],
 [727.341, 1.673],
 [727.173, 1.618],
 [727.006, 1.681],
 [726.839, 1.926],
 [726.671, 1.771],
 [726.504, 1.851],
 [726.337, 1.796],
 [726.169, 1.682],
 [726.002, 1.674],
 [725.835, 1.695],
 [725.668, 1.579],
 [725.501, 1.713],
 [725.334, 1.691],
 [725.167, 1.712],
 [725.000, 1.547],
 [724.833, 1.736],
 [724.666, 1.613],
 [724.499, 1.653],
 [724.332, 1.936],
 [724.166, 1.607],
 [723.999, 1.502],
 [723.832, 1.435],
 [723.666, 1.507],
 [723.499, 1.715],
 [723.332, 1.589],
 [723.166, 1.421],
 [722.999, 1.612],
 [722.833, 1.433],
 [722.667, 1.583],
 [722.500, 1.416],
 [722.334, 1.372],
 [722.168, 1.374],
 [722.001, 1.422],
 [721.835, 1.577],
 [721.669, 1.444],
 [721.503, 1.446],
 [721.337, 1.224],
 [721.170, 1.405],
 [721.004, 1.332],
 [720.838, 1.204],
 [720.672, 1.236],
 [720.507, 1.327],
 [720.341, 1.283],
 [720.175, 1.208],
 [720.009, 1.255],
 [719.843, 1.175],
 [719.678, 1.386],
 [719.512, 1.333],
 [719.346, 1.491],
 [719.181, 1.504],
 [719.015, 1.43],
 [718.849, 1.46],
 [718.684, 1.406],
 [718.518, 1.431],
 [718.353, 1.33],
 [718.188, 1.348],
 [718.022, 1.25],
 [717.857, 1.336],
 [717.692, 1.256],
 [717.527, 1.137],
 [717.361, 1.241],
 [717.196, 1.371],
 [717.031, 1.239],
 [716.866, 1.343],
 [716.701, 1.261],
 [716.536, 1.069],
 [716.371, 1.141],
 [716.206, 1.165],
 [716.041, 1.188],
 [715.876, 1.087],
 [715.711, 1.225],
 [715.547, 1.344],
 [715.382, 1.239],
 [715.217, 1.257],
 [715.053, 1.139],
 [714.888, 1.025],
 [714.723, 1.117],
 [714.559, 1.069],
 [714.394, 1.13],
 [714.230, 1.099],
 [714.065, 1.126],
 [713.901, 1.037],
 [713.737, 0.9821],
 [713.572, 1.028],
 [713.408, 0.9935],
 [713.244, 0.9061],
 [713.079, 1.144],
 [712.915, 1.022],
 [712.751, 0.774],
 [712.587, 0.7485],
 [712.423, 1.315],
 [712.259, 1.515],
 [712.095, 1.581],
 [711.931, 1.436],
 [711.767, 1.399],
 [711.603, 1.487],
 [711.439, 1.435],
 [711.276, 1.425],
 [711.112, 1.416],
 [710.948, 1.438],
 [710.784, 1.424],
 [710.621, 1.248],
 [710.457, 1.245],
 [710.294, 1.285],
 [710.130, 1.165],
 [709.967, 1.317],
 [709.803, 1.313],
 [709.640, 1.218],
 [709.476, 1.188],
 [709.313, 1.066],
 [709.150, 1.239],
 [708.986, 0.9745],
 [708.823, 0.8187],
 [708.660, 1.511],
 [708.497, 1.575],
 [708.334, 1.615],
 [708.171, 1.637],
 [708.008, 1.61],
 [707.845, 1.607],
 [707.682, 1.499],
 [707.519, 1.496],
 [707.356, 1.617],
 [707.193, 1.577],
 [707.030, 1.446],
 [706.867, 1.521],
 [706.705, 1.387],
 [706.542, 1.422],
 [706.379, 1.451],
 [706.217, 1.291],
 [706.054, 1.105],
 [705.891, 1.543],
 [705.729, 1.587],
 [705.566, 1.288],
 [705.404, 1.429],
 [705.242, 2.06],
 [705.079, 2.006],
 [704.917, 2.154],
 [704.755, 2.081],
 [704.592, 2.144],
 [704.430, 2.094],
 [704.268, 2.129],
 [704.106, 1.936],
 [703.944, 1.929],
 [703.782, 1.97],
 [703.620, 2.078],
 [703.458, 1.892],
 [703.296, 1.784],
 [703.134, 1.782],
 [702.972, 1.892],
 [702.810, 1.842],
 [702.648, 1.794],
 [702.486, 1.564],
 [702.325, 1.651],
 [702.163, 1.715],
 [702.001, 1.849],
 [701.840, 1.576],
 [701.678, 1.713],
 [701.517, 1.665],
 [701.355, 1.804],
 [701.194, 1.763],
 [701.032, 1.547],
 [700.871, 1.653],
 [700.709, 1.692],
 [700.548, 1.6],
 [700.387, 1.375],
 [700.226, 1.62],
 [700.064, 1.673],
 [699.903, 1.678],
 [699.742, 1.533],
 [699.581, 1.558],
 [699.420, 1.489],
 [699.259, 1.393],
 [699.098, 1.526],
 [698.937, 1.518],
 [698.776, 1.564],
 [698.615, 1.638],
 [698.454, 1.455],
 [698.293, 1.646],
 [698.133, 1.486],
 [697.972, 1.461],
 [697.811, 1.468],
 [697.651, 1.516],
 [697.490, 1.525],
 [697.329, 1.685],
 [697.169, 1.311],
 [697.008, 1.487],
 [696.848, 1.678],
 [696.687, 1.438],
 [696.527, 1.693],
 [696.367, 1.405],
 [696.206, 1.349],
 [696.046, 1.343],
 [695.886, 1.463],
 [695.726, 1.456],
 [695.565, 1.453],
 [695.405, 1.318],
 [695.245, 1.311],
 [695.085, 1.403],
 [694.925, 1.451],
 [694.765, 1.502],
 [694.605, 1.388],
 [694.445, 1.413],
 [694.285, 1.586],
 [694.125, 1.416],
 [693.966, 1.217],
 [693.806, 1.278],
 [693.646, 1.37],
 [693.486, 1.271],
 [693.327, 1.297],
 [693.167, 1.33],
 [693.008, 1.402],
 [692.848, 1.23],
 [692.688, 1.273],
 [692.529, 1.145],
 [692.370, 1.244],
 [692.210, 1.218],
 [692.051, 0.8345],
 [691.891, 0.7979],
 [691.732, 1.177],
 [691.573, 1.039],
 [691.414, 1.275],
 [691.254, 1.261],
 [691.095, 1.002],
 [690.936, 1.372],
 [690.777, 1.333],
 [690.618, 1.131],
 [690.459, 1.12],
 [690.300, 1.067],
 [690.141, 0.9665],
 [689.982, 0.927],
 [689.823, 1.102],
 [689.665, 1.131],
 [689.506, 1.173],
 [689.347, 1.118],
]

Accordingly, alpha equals 0.415 mag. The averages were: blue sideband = 1.56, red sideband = 2.07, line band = 1.26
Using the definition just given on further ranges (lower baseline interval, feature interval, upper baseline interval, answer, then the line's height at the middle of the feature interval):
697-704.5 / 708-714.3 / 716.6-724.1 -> 0.215 mag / 1.52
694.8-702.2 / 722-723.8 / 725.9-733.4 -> 0.224 mag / 1.84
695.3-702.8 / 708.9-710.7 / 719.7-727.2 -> 0.274 mag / 1.55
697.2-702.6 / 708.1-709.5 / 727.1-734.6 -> 0.300 mag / 1.71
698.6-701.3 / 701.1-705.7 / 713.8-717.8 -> -0.228 mag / 1.49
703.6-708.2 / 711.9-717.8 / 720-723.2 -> 0.289 mag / 1.51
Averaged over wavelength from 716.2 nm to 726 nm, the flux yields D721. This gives 1.43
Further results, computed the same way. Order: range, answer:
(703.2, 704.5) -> 1.97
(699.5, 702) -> 1.64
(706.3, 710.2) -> 1.39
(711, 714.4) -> 1.19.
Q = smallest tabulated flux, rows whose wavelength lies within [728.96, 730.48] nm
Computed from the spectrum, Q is 1.805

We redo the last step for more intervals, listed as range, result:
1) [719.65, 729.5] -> 1.175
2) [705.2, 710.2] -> 0.8187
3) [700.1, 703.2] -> 1.375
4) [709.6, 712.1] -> 1.165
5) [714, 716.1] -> 1.025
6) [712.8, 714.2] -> 0.9061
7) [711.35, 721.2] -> 0.7485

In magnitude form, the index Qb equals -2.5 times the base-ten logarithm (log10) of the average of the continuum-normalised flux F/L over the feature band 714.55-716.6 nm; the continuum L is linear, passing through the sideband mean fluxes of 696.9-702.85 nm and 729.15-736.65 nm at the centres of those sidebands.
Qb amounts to 0.494 mag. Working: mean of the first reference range 1.59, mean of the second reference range 2.1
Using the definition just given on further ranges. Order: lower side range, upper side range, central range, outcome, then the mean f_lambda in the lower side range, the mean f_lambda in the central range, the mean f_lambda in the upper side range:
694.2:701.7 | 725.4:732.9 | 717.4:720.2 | 0.30 mag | 1.52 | 1.34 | 1.89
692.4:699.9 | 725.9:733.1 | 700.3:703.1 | -0.12 mag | 1.44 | 1.69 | 1.91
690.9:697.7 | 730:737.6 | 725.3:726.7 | 0.16 mag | 1.34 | 1.72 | 2.14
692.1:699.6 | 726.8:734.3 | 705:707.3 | 0.06 mag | 1.42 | 1.51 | 1.98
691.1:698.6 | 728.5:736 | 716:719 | 0.37 mag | 1.36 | 1.28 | 2.07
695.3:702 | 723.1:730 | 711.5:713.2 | 0.31 mag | 1.54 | 1.24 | 1.74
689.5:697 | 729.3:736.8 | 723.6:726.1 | 0.18 mag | 1.28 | 1.64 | 2.11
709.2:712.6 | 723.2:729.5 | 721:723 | 0.13 mag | 1.33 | 1.43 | 1.73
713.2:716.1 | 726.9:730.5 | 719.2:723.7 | 0.05 mag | 1.11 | 1.4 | 1.84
